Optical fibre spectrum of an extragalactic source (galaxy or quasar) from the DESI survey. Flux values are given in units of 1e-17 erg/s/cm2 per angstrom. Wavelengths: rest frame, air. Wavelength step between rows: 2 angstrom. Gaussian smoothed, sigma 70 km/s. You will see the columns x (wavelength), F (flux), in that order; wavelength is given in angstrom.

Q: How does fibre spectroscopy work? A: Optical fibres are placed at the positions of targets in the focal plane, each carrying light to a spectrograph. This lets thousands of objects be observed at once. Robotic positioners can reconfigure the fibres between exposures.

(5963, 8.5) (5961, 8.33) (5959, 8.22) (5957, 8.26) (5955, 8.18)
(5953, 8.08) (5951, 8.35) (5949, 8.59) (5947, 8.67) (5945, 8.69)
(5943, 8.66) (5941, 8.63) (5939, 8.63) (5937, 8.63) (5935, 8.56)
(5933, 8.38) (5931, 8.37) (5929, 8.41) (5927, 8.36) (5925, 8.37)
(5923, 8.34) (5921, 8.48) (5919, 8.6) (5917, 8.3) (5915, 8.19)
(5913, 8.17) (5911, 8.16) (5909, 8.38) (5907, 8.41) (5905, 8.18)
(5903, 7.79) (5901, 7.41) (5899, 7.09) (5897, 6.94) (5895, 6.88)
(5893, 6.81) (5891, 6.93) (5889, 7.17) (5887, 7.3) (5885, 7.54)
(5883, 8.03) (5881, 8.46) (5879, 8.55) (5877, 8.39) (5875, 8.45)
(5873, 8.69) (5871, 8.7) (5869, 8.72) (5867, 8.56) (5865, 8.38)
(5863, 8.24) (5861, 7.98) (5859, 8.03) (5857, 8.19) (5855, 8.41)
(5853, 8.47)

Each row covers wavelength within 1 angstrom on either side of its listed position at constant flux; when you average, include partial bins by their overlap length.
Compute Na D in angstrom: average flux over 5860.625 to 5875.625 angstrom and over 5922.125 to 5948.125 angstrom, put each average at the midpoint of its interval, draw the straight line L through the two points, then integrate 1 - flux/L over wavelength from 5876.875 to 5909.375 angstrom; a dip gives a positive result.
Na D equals 3.3 angstrom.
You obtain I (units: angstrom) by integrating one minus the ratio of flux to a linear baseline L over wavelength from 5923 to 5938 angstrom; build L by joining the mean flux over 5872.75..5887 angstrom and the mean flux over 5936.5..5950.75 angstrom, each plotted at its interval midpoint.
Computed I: 0.2 angstrom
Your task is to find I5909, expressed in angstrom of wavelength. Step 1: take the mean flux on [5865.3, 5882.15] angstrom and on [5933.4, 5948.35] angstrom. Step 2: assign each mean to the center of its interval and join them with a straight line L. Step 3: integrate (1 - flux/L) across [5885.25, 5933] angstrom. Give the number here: 4.0 angstrom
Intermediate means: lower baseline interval 8.55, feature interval 7.88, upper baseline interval 8.63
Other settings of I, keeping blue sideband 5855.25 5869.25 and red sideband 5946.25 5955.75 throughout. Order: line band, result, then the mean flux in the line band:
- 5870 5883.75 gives -0.3 angstrom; 8.48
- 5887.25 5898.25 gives 1.8 angstrom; 6.97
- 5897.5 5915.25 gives 0.8 angstrom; 7.94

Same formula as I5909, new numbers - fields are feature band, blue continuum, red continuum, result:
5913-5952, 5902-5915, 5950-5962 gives -1.3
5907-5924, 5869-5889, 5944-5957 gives 0.0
